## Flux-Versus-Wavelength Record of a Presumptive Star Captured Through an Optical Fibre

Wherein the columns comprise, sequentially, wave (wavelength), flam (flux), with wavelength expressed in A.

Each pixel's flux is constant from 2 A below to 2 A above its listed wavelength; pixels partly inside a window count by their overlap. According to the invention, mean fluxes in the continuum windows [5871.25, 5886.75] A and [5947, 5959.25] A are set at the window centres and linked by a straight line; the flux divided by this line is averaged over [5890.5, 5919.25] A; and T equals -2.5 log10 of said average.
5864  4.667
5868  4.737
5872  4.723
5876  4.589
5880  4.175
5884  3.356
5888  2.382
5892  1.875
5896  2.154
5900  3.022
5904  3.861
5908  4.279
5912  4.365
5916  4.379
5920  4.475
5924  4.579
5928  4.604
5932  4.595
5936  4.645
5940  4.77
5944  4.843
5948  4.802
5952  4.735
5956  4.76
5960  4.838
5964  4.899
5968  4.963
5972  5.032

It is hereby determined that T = 0.24 mag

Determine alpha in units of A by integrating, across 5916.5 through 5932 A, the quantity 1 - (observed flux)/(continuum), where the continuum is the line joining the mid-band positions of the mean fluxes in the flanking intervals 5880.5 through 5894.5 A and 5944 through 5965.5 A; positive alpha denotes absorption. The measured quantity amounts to -2.8 A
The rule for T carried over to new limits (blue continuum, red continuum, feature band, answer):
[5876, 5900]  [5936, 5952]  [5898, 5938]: -0.09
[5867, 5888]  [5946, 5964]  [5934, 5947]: -0.02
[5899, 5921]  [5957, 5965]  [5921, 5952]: -0.05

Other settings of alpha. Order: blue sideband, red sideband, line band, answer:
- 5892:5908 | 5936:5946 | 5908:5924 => -3.07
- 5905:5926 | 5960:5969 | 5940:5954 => -0.21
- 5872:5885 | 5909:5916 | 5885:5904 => 7.58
